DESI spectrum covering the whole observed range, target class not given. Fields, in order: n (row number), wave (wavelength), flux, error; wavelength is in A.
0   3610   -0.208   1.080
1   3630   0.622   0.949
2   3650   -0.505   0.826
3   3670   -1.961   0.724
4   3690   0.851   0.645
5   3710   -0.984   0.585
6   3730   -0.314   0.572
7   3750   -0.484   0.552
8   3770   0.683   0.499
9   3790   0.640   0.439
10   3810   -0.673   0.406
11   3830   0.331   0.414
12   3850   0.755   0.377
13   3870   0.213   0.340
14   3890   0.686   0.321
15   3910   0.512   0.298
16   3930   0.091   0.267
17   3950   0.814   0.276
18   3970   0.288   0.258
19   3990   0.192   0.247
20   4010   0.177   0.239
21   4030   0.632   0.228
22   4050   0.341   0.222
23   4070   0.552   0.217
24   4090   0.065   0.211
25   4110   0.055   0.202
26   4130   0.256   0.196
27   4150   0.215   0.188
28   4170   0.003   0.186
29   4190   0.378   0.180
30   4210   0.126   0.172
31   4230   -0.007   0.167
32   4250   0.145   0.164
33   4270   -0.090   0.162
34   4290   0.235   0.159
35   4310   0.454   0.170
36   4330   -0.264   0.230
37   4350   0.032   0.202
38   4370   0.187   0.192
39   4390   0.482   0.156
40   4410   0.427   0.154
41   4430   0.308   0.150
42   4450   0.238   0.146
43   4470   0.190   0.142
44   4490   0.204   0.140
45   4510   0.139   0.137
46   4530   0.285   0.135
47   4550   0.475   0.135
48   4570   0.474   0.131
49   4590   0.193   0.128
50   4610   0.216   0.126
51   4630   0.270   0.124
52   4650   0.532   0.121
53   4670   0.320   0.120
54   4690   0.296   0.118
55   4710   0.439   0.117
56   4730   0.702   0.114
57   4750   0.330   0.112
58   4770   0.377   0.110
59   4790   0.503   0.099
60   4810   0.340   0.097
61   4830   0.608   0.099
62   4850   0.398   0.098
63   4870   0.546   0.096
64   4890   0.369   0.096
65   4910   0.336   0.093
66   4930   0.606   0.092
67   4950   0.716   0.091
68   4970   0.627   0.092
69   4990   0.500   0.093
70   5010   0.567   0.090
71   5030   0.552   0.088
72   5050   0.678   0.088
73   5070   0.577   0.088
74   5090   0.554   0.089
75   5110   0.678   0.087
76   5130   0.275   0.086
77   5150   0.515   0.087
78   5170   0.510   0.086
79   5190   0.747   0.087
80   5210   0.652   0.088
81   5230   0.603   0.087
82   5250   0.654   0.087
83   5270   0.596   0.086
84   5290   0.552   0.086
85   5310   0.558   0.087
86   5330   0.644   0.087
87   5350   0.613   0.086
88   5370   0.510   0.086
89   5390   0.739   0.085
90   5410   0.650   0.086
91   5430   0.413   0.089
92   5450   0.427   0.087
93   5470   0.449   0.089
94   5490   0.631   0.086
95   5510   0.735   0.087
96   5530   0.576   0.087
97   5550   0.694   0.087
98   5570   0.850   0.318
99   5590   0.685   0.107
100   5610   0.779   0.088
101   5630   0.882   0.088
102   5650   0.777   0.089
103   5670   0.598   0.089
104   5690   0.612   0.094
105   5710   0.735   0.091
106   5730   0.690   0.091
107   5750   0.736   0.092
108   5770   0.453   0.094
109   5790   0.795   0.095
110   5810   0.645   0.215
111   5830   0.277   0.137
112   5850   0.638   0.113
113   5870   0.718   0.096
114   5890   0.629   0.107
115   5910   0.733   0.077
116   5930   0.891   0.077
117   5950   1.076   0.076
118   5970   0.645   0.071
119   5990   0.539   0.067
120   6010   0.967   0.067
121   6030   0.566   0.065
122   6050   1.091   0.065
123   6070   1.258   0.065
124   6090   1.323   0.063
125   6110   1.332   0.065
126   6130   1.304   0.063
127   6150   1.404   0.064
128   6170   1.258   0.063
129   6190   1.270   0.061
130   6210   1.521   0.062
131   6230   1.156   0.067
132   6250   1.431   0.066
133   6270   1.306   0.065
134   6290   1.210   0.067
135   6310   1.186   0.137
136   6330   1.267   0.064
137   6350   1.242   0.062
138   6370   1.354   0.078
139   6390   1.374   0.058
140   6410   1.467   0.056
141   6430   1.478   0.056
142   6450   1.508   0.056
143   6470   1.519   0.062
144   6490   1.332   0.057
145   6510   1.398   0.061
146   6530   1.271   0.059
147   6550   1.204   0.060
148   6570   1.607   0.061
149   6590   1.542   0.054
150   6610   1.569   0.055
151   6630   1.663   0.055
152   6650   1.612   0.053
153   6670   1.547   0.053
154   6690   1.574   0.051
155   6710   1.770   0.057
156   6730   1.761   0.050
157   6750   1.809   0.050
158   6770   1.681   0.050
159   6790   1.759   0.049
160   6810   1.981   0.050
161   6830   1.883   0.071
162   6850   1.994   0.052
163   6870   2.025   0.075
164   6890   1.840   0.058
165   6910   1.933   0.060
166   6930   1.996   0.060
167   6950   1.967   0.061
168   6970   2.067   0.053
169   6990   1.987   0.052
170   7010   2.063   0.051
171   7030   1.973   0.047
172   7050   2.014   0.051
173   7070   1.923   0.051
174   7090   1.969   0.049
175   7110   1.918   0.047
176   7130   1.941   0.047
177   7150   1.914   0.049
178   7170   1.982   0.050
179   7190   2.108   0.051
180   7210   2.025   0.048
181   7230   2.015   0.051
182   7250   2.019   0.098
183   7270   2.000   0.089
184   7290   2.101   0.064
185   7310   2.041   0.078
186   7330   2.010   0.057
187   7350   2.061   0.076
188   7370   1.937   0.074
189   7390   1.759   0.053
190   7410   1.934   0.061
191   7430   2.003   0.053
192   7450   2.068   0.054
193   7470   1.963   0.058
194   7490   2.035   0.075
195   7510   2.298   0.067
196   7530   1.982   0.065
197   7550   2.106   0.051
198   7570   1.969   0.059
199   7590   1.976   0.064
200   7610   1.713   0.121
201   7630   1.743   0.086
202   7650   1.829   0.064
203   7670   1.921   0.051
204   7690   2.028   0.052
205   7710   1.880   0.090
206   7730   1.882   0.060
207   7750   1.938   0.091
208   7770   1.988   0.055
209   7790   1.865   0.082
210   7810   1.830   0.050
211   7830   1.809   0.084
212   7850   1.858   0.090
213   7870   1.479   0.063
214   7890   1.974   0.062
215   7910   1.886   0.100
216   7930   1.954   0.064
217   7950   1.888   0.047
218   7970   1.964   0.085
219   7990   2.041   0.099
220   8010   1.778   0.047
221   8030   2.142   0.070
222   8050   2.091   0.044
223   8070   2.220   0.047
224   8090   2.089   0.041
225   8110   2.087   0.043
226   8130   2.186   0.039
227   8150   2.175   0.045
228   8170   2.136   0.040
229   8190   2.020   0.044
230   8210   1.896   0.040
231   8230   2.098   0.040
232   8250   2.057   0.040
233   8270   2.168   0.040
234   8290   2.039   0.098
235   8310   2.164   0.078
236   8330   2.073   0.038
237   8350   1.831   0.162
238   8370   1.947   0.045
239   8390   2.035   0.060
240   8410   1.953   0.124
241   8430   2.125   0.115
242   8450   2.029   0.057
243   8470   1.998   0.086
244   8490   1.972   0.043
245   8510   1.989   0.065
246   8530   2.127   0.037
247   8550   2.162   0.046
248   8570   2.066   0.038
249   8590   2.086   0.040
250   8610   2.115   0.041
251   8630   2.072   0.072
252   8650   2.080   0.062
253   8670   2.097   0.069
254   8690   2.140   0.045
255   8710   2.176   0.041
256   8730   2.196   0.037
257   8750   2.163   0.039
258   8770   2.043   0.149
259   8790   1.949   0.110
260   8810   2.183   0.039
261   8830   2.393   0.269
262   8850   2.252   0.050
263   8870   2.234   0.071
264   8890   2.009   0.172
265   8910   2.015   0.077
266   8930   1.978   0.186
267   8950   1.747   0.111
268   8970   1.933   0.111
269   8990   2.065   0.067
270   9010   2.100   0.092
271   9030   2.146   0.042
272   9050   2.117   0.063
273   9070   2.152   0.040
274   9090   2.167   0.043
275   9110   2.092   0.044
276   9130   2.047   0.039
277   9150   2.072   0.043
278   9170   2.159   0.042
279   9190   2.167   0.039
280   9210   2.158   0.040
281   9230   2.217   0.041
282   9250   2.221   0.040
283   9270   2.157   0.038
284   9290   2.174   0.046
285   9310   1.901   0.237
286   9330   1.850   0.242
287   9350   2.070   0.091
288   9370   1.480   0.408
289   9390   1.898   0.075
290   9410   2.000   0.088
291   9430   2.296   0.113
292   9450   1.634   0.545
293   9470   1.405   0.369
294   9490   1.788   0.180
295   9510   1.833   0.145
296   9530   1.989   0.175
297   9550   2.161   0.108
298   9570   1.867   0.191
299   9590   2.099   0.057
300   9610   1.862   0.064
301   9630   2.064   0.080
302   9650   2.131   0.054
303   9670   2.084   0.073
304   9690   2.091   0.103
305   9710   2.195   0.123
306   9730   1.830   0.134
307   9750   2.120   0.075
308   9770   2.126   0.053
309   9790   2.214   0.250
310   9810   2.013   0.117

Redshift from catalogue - 0.52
